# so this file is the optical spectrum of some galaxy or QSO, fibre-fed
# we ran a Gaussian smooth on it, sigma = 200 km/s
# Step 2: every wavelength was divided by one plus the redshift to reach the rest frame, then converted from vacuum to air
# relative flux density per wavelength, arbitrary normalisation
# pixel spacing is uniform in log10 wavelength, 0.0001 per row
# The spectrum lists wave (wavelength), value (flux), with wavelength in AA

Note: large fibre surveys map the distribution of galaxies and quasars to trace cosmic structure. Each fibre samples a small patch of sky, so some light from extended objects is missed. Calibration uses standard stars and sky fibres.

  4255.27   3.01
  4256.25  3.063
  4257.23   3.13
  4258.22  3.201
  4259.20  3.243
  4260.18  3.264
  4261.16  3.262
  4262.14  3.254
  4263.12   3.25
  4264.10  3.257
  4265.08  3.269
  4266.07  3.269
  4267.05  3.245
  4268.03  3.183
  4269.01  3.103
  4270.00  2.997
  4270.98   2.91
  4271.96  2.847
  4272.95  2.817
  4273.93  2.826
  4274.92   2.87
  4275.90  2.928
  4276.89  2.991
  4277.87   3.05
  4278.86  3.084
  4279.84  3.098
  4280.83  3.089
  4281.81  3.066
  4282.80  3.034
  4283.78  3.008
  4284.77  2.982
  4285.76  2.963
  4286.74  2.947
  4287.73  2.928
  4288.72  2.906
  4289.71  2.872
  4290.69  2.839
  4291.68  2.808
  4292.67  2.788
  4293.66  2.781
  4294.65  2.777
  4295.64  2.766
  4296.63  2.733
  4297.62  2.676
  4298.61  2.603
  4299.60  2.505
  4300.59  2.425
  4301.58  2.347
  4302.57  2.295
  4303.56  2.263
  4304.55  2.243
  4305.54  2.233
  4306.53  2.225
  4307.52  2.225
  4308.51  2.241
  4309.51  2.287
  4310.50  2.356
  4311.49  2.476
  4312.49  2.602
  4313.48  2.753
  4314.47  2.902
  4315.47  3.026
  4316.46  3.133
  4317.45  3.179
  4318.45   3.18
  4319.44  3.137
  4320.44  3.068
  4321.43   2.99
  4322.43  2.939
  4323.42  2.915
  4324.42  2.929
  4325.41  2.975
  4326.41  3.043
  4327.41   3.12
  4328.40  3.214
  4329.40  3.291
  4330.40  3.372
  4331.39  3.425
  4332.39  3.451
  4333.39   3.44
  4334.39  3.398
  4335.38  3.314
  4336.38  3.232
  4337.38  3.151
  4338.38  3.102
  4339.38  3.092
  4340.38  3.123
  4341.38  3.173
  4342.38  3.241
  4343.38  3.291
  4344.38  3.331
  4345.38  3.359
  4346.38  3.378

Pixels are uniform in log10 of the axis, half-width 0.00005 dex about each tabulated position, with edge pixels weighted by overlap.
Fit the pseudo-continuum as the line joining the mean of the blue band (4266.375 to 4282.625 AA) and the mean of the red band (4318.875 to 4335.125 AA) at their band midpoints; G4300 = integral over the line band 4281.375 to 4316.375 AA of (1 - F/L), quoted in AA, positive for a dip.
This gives 4.8 AA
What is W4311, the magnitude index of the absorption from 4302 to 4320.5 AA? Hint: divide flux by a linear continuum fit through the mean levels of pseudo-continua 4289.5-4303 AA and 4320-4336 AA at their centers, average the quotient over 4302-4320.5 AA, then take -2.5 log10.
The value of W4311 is 0.12 mag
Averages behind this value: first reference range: 2.66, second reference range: 3.18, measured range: 2.61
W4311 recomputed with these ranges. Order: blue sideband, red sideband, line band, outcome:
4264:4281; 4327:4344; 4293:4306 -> 0.24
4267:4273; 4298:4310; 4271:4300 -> -0.07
